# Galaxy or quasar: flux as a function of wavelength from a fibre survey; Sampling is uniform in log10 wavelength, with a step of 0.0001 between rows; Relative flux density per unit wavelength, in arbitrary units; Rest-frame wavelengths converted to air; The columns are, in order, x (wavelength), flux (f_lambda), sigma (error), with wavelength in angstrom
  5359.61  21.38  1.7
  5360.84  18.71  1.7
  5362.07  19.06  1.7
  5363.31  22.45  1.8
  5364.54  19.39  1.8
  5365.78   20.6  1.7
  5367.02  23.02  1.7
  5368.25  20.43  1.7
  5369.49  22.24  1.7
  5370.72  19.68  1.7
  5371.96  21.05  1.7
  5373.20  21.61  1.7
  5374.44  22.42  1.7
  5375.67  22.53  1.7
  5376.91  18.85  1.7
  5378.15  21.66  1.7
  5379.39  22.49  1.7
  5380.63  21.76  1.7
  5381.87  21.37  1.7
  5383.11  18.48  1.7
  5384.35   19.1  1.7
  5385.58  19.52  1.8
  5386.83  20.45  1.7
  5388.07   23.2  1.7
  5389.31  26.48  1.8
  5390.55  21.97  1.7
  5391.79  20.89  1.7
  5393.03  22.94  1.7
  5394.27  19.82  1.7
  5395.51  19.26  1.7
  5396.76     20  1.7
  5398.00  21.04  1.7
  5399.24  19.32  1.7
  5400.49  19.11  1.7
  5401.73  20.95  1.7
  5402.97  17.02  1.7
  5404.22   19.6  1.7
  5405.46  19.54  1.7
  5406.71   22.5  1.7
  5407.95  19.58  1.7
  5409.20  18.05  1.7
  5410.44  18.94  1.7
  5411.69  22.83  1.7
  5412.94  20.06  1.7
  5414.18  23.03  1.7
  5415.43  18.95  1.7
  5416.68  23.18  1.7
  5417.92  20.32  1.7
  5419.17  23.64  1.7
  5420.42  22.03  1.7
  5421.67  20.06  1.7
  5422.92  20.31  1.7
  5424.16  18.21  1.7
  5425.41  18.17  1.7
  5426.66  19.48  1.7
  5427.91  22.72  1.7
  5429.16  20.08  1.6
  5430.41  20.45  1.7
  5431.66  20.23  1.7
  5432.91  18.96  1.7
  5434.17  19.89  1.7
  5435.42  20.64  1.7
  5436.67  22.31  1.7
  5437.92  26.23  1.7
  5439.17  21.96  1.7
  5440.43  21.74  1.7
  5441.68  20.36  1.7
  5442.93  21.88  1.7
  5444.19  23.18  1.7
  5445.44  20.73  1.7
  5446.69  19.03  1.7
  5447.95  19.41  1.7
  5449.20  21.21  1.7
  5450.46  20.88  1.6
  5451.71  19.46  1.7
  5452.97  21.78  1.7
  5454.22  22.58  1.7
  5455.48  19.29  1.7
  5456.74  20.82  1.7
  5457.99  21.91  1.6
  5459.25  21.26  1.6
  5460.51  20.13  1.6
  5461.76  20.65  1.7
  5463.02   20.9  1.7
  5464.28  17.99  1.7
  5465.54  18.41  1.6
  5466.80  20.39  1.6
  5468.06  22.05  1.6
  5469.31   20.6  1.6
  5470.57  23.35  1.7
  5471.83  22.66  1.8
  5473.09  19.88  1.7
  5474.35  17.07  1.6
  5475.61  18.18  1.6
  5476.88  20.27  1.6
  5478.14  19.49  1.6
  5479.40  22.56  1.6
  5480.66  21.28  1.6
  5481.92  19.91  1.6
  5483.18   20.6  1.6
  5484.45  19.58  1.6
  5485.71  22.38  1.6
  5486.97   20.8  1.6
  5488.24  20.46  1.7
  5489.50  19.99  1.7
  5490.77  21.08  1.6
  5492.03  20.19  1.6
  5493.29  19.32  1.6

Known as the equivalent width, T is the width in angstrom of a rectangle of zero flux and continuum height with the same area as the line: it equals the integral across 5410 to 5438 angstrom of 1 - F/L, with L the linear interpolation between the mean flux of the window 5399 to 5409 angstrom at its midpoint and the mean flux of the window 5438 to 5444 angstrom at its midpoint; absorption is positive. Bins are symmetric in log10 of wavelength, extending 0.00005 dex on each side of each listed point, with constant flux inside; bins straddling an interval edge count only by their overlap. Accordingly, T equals 0.1 angstrom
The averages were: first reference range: 19.6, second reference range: 22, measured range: 20.8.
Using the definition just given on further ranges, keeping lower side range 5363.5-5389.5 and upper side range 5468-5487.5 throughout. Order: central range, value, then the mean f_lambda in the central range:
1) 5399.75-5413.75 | 0.8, 19.9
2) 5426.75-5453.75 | -0.3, 21.1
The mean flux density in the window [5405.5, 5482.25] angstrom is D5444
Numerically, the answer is 20.7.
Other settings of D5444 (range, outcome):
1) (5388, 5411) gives 20.5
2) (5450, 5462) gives 20.9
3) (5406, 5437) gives 20.6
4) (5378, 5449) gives 20.8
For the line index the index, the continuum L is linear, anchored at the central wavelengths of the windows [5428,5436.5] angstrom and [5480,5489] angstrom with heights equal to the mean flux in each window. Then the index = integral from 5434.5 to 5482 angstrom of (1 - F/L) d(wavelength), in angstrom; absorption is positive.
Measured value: -0.79 angstrom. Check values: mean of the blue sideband 20.3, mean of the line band 20.9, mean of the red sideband 20.7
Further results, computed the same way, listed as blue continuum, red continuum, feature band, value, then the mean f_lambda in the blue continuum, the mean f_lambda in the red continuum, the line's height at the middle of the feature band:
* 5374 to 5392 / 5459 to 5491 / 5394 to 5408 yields 0.9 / 21.4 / 20.4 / 21.2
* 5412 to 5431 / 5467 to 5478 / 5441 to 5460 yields -0.3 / 20.8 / 20.5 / 20.6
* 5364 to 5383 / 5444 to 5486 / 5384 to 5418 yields 0.6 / 21.2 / 20.5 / 21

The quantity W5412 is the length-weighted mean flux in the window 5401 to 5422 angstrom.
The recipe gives 20.6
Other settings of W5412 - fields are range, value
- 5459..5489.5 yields 20.4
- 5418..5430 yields 20.5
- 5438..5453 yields 21.1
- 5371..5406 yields 20.8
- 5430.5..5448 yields 21.2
